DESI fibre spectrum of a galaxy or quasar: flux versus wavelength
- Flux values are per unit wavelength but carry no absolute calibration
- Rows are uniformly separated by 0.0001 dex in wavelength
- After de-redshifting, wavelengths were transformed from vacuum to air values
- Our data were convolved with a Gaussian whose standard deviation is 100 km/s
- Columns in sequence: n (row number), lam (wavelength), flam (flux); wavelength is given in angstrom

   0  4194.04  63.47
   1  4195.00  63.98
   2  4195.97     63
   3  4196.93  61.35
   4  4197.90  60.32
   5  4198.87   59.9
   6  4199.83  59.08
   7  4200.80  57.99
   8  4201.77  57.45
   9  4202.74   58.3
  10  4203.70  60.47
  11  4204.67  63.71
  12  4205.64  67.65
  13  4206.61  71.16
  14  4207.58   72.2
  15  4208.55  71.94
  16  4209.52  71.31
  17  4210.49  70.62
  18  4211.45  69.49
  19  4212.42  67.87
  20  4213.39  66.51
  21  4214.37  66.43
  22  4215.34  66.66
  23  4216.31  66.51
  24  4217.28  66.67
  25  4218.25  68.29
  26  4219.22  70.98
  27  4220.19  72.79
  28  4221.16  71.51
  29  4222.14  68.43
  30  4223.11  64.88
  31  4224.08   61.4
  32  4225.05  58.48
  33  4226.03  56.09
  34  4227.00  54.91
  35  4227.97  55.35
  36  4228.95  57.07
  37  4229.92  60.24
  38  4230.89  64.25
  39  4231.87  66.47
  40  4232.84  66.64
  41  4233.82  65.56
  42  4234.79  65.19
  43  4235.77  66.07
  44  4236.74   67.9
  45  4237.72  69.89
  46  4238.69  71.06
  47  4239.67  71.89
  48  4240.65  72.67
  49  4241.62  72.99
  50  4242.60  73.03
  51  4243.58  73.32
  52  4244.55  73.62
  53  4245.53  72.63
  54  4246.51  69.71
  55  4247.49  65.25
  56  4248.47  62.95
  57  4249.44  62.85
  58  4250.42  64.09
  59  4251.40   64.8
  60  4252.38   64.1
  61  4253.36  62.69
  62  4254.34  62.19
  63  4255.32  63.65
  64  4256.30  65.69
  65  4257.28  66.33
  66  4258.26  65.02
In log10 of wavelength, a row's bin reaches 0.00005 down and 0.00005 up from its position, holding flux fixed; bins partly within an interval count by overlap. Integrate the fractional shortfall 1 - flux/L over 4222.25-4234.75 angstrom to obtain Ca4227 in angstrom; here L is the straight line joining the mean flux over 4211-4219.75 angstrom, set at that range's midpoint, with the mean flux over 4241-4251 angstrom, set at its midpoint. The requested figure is 1.3 angstrom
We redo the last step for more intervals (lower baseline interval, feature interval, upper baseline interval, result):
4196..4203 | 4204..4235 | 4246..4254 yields -2.2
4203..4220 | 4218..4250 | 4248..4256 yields -0.5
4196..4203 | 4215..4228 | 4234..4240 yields 0.0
